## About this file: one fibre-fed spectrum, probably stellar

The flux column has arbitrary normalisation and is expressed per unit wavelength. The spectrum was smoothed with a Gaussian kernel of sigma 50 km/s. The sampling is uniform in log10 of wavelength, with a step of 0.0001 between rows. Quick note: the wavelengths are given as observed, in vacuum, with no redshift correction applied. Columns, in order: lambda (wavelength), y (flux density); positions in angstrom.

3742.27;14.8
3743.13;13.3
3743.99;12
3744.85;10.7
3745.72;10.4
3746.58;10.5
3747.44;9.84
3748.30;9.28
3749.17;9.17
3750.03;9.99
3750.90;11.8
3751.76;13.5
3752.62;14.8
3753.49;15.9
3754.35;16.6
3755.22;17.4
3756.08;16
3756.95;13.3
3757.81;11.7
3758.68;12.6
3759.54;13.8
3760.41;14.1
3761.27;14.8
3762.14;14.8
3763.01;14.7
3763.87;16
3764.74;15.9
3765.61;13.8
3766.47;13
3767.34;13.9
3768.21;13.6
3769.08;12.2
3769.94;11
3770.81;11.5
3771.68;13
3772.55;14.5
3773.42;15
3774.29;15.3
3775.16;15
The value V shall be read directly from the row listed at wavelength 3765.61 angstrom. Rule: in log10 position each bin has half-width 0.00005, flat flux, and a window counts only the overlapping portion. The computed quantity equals 13.8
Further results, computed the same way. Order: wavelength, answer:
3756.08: 16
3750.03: 9.99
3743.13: 13.3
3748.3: 9.28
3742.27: 14.8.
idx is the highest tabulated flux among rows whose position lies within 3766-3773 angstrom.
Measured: 14.5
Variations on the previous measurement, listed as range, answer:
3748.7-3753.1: 14.8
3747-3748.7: 9.84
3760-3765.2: 16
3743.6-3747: 12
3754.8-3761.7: 17.4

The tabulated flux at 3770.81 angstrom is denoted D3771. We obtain 11.5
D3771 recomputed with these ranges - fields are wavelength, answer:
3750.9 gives 11.8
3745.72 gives 10.4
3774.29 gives 15.3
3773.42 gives 15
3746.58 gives 10.5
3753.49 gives 15.9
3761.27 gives 14.8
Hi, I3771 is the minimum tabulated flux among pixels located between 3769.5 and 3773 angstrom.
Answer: 11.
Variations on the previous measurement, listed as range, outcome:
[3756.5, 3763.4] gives 11.7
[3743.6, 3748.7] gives 9.28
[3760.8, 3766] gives 13.8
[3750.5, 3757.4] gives 11.8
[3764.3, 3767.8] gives 13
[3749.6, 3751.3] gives 9.99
